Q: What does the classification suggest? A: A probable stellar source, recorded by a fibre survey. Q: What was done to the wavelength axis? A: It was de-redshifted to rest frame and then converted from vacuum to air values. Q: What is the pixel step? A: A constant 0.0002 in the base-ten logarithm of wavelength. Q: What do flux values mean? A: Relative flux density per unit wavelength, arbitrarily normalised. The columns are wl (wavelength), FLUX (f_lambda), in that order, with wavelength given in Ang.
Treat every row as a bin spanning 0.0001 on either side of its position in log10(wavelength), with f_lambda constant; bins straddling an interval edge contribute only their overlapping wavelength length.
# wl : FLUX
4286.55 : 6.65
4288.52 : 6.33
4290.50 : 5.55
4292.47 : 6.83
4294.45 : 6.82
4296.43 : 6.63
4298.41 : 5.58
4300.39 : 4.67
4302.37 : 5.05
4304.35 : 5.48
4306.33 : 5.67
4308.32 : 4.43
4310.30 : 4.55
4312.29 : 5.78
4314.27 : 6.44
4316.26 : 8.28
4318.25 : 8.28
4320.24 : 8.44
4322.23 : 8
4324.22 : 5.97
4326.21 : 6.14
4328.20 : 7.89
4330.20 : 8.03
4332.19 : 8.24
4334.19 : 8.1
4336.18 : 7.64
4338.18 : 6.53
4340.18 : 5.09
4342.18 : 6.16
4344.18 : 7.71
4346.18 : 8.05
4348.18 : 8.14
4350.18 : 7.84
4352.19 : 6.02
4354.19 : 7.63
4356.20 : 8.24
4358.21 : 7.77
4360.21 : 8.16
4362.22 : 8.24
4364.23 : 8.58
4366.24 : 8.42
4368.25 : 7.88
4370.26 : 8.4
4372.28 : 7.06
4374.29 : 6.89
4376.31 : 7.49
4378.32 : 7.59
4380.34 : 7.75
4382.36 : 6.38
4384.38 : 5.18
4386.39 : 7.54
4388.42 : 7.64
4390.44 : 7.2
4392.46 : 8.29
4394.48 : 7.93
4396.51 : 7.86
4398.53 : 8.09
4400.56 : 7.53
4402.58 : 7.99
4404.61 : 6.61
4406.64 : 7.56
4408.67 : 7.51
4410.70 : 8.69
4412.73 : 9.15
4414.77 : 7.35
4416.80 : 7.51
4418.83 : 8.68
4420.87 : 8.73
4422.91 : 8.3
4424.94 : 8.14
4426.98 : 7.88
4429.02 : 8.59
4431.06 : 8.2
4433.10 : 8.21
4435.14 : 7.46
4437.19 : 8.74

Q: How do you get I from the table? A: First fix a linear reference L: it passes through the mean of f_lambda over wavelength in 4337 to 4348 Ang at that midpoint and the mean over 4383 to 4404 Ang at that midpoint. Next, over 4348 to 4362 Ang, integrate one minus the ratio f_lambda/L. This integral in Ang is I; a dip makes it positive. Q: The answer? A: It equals -1.4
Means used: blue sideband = 6.83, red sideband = 7.49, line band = 7.69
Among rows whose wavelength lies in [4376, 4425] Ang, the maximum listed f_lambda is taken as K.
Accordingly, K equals 9.15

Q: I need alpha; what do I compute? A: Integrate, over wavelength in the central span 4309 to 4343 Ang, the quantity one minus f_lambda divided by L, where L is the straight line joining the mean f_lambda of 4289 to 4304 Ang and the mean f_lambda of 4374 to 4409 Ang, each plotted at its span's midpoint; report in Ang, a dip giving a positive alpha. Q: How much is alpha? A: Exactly -3.58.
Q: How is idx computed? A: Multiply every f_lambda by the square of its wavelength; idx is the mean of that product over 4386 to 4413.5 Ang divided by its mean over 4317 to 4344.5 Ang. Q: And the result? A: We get 1.11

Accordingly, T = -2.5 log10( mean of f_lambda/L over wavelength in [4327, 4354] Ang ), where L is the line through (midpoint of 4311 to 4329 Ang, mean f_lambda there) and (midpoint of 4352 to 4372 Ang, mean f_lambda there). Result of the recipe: 0.03 mag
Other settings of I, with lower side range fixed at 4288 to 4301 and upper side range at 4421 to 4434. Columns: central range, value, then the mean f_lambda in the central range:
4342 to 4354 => -0.80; 7.42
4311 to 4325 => -1.74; 7.27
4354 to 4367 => -1.84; 8.17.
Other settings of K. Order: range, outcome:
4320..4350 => 8.44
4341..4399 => 8.58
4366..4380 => 8.42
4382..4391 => 7.64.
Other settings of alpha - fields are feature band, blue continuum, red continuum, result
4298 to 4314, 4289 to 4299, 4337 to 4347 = 3.03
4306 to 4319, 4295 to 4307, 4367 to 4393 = -0.81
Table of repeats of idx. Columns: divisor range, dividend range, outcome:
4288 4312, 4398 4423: 1.49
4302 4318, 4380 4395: 1.27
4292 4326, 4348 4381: 1.27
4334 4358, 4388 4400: 1.10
